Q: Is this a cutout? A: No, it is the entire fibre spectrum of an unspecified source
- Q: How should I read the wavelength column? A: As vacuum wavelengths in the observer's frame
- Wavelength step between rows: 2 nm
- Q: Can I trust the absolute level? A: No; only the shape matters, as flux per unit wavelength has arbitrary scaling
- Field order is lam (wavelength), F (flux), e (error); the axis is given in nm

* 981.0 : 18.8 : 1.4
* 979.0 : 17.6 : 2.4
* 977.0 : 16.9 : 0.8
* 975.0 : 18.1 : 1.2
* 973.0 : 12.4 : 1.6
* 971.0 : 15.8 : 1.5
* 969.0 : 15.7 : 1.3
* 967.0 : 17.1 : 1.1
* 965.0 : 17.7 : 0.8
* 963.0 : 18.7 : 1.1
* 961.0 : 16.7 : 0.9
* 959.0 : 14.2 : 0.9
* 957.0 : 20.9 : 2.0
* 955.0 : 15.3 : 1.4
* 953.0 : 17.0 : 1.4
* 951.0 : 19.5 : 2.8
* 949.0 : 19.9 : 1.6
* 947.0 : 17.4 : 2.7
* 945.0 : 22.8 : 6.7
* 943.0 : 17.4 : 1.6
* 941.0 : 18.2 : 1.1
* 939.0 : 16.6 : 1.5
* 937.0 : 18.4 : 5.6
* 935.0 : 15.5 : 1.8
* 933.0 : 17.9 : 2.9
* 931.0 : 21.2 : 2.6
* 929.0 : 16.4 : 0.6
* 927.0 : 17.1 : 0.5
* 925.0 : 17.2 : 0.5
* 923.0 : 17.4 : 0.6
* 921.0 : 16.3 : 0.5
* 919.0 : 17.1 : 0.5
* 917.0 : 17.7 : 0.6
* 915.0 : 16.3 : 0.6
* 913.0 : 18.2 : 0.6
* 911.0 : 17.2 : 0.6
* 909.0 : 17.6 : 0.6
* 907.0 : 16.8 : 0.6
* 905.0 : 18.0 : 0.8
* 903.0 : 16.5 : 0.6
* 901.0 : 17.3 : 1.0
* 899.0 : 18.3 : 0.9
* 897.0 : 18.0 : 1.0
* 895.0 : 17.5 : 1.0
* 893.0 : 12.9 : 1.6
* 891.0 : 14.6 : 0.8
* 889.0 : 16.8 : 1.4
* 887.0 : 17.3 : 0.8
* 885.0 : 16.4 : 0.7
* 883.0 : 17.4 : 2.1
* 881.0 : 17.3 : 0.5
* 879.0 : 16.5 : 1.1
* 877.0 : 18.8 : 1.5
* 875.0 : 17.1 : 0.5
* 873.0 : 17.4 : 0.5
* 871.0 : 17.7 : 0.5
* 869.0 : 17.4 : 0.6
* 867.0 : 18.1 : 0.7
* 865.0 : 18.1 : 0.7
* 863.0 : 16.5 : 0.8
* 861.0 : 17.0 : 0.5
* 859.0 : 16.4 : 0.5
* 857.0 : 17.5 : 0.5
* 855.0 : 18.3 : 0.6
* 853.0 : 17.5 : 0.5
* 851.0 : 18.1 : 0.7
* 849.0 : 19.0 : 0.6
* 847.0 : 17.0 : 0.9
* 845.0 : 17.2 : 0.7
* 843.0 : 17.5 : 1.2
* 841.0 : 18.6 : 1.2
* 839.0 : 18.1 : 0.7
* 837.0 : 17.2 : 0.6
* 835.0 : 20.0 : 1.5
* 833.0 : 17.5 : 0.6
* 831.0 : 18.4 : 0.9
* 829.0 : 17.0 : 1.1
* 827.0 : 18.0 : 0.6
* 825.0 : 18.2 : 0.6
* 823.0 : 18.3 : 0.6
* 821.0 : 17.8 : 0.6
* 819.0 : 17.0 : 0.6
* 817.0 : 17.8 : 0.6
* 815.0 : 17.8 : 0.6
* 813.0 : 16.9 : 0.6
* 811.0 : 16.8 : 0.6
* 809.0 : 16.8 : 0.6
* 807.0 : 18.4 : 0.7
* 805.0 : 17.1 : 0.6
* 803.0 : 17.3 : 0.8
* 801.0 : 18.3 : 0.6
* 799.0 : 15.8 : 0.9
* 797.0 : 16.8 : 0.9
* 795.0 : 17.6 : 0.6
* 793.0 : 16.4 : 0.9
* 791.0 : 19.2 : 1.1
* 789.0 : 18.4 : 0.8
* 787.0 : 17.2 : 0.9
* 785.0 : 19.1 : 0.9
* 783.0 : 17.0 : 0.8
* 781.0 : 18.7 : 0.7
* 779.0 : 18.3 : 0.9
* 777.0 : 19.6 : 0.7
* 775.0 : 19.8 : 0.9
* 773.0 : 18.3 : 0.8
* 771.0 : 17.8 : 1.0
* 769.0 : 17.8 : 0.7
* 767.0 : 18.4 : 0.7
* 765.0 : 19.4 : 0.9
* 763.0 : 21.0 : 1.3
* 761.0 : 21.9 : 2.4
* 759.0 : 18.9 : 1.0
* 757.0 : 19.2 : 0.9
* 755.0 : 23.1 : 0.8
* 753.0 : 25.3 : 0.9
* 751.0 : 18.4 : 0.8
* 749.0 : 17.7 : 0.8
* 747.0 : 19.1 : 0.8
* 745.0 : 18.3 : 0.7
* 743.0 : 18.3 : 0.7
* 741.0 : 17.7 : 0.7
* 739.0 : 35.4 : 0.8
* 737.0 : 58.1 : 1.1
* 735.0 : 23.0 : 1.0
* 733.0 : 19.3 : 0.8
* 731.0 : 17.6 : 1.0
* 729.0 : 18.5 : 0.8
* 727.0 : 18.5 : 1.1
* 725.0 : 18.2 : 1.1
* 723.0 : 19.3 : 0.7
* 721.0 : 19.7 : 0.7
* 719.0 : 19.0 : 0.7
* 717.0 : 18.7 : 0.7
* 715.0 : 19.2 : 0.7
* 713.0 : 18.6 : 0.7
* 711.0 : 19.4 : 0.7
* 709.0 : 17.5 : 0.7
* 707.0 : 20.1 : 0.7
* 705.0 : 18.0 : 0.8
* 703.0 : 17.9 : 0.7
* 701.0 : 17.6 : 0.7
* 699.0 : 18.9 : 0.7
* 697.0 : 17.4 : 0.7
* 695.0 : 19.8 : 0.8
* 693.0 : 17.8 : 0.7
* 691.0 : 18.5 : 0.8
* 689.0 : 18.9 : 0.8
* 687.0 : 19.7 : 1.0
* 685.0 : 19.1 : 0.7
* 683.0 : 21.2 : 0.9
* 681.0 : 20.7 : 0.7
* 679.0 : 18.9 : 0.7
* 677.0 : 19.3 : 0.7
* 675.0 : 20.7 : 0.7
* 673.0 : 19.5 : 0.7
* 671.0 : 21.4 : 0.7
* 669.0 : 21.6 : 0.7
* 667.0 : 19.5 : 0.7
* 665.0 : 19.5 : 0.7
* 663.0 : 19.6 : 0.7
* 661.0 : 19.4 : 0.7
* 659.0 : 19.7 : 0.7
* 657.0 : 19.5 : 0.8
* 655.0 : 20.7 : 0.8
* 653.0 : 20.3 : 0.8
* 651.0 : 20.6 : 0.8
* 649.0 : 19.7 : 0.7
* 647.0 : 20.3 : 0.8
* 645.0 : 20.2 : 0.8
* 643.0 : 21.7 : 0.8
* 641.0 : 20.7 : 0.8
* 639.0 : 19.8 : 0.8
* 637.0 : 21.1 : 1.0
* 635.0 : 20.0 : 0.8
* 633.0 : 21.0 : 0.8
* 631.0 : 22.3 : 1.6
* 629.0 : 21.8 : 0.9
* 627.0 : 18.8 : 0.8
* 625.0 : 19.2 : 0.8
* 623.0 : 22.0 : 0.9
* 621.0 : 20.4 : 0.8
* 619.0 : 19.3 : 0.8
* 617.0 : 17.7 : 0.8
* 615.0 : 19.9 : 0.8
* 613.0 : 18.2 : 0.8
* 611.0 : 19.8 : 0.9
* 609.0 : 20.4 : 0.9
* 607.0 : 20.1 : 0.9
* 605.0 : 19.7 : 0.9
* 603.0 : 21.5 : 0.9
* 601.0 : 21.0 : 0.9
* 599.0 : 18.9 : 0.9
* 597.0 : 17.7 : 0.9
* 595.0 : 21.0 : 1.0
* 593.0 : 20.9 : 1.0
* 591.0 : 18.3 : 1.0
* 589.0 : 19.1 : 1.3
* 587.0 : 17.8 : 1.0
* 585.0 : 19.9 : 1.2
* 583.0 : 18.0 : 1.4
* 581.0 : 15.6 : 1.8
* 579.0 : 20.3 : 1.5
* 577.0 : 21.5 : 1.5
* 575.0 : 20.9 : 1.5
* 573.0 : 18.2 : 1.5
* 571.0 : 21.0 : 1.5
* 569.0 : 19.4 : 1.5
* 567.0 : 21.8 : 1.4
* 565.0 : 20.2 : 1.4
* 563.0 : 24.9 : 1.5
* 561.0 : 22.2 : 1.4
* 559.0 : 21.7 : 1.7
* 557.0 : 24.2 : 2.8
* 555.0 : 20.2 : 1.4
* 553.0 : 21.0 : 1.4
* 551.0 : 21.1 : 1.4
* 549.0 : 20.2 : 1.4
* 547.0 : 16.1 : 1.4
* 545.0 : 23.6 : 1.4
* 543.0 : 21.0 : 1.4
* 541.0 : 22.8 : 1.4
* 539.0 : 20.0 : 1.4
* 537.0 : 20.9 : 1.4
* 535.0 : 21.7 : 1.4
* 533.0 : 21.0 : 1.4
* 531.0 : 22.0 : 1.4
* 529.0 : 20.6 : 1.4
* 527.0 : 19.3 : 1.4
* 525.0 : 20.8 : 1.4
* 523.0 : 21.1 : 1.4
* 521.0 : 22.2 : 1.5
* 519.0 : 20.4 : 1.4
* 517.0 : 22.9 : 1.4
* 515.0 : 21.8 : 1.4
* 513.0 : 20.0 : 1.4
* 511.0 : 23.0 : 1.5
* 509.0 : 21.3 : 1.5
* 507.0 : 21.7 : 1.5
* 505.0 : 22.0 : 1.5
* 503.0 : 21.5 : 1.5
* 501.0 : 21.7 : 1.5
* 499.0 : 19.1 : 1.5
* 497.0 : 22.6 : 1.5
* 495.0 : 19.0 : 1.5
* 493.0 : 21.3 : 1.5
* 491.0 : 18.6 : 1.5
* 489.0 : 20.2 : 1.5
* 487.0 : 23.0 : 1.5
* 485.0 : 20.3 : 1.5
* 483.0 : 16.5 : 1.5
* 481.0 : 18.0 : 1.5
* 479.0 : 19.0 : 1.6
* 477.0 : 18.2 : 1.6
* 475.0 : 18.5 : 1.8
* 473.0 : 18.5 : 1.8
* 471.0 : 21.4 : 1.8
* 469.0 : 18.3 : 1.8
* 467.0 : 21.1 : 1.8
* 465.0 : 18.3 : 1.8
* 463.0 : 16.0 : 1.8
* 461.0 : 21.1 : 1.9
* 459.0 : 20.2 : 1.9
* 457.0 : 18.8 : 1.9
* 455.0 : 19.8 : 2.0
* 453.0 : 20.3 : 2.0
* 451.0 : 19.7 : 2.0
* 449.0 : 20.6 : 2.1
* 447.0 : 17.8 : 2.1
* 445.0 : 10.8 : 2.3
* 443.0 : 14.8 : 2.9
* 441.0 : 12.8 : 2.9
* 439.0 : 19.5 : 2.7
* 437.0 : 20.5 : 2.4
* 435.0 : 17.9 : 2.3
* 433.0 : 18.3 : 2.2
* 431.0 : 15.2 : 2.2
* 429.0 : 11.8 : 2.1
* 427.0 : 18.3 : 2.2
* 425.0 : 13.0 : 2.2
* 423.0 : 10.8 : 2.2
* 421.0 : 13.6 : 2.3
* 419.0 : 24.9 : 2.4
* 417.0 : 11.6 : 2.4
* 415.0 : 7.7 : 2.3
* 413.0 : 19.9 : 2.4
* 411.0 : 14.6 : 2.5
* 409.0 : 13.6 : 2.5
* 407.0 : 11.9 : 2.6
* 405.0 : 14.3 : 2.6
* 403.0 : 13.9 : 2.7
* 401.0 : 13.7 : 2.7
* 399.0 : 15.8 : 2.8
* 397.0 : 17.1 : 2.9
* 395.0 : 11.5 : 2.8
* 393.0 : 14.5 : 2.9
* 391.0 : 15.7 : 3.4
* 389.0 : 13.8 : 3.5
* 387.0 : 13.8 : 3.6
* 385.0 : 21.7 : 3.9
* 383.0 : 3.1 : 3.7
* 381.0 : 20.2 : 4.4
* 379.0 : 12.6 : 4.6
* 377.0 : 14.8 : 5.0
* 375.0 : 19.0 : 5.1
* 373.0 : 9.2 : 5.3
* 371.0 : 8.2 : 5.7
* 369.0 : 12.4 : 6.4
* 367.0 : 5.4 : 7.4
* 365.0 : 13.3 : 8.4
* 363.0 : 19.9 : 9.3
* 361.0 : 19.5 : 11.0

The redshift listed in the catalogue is 0.12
